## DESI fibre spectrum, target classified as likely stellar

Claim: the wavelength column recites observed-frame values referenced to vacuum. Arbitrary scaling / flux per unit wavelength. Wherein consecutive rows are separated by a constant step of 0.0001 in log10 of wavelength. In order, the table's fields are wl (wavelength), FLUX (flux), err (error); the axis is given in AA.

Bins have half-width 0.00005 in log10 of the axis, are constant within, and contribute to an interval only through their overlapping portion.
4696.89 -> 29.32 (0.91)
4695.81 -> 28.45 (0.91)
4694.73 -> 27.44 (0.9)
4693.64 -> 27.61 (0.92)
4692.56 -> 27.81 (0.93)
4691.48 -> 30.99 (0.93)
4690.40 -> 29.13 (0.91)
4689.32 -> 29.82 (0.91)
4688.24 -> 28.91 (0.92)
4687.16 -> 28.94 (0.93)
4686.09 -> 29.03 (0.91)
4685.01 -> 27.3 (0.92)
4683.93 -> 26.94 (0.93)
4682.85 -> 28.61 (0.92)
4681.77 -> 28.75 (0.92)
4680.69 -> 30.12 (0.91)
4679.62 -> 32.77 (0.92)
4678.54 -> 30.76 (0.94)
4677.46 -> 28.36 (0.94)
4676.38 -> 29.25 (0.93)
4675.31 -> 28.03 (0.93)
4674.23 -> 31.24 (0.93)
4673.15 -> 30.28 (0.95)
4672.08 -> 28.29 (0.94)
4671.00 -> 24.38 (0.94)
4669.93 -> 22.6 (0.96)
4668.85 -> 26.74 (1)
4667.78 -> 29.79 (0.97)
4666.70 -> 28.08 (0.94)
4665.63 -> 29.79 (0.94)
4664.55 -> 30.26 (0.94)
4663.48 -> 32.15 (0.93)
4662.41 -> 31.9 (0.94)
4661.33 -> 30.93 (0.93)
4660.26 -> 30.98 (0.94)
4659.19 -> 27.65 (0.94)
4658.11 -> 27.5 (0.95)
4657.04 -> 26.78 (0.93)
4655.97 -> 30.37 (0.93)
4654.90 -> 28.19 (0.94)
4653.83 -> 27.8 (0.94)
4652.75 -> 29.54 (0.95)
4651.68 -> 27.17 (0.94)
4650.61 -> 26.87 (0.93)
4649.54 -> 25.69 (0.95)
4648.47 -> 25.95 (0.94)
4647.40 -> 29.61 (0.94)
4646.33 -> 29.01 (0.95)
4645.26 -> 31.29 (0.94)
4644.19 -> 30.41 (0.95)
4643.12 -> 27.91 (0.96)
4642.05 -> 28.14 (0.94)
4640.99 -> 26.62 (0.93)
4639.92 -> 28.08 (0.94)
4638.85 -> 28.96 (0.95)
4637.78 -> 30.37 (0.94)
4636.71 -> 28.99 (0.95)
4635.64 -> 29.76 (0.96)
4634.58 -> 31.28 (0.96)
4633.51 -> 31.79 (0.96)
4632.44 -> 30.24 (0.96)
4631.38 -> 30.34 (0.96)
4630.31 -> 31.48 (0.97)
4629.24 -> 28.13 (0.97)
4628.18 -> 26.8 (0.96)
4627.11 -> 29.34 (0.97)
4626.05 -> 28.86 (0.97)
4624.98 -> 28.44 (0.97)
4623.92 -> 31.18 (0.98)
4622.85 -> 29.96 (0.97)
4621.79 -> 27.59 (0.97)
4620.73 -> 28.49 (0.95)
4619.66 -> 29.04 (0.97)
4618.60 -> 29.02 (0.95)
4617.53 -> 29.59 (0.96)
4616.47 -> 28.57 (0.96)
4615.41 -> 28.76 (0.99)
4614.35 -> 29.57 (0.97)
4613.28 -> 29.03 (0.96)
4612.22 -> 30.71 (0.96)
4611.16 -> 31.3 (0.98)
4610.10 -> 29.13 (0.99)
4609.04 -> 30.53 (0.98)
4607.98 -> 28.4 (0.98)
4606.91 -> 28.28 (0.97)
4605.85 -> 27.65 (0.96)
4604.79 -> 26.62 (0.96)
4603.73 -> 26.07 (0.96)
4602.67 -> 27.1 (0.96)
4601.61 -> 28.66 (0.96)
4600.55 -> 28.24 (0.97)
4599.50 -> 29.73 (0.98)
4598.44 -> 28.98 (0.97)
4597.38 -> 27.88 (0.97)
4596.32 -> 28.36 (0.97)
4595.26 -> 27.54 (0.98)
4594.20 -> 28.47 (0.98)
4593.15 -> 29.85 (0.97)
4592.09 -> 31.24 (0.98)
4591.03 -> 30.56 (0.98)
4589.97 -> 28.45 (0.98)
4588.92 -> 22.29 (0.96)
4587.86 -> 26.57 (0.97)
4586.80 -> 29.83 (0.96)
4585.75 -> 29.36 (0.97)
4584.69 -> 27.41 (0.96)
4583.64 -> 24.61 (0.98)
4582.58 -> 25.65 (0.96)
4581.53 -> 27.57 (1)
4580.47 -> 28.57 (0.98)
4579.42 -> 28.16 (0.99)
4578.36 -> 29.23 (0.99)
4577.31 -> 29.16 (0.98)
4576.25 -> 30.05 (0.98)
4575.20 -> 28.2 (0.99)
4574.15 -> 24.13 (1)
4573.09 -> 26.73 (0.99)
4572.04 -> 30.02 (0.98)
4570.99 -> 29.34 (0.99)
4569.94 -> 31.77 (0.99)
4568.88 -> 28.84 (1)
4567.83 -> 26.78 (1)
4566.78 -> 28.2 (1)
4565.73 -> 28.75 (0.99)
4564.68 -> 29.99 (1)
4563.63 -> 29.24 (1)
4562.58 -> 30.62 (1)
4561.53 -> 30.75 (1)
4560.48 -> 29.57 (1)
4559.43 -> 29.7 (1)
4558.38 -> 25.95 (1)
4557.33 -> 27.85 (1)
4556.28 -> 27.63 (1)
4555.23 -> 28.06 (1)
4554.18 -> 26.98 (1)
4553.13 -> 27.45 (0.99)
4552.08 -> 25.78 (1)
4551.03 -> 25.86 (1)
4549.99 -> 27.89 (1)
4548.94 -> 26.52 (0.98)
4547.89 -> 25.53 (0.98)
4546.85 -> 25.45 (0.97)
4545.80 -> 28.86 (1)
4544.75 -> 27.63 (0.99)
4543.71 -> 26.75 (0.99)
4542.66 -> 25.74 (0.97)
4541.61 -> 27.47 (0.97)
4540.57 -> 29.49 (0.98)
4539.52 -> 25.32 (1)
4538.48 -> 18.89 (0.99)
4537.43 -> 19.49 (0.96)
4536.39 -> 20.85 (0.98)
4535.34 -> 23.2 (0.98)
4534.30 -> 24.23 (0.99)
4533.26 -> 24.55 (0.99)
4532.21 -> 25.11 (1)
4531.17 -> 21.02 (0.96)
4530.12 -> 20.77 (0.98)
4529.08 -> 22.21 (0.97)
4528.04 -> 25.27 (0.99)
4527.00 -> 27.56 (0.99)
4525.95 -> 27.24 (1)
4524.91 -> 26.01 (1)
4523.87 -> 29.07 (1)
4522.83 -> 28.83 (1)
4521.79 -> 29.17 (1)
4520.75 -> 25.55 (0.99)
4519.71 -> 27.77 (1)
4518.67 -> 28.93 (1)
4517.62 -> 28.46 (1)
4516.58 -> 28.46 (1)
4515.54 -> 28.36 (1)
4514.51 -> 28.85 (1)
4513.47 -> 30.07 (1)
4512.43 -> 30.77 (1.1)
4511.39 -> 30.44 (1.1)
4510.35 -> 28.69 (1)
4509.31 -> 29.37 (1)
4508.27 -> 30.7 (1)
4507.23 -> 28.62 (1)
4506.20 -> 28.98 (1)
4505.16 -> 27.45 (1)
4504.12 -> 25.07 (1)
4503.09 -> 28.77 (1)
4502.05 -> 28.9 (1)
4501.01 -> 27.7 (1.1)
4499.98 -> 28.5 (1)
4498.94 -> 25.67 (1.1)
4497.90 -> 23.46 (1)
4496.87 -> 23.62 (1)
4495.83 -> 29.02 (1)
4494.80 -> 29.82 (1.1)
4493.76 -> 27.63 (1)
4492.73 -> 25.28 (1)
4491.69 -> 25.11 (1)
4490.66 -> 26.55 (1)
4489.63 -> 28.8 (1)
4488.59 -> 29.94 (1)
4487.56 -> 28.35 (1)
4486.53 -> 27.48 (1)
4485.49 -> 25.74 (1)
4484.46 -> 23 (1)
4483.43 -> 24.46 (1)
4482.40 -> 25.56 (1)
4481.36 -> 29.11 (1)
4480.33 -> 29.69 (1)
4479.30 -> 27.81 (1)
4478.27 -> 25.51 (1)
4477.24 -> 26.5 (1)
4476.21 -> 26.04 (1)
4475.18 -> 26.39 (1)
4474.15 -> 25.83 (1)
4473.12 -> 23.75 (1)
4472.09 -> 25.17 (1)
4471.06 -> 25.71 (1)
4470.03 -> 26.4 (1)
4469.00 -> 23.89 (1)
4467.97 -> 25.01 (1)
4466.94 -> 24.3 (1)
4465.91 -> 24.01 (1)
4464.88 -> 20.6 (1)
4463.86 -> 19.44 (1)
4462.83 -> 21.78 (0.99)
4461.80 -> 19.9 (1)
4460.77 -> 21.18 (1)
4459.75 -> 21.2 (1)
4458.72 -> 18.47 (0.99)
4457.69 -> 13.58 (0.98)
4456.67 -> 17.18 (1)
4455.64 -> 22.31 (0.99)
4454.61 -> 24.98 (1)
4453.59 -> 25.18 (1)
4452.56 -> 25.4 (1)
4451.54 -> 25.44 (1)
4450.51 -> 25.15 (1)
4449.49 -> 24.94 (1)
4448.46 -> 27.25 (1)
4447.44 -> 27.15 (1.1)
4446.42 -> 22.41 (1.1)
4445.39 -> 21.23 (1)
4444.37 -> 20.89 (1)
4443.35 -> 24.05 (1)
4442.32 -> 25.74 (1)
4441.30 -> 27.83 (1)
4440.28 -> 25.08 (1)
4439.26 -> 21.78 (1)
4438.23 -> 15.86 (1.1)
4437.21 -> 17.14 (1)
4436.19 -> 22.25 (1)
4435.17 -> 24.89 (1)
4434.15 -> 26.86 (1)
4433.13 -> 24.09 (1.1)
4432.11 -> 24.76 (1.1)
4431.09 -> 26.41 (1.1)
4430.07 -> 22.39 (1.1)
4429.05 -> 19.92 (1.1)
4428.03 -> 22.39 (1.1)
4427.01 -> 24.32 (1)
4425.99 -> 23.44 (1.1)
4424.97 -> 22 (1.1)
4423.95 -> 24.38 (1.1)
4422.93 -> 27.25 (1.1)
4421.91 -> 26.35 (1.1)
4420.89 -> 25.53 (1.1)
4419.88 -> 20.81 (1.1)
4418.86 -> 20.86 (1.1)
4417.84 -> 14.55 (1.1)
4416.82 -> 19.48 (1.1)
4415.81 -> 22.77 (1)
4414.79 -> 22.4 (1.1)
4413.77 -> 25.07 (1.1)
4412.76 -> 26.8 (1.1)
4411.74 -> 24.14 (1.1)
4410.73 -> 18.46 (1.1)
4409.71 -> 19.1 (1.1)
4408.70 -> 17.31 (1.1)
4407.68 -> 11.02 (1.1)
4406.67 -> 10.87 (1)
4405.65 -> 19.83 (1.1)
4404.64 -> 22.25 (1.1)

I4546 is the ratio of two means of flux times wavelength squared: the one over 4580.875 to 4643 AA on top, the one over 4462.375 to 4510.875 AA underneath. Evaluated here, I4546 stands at 1.1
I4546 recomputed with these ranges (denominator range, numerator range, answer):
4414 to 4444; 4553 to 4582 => 1.32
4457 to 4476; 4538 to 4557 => 1.22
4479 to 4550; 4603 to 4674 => 1.14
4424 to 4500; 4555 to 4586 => 1.22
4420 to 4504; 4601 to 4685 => 1.27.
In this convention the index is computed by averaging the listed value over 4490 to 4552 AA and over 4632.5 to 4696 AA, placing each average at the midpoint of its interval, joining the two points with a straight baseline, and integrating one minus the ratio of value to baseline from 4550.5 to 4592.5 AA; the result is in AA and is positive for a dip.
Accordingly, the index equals -1.13 AA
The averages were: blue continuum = 26.7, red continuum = 28.9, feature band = 28.2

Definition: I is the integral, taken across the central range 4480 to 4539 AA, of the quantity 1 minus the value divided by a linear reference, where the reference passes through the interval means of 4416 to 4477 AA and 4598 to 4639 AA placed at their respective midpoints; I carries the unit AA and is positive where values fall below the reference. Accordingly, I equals -3.28 AA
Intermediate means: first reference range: 23.1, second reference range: 29.2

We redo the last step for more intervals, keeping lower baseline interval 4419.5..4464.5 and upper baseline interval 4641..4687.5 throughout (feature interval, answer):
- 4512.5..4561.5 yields -1.9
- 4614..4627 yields -0.7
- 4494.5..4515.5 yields -3.1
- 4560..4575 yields -1.5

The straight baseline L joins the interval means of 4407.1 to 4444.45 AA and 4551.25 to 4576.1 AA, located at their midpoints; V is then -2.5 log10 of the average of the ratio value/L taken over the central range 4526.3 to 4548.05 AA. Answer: 0.11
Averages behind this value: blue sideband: 22.4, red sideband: 28.4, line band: 24.5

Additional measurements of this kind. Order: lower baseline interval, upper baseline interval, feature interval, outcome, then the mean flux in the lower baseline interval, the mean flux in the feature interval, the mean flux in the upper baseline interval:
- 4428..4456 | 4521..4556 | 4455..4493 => 0.001 mag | 23.7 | 24.4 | 25.6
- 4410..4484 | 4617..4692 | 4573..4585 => -0.020 mag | 23.5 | 27.5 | 29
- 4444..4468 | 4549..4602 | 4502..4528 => -0.127 mag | 22.4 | 28.4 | 28.2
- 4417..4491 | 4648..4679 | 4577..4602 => -0.051 mag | 23.9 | 28.2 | 28.5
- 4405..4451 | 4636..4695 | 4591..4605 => -0.061 mag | 22.4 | 28.5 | 28.7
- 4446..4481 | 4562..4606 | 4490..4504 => -0.077 mag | 23.8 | 26.9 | 28.3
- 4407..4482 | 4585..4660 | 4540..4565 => -0.049 mag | 23.1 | 27.8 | 28.7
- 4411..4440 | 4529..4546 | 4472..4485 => -0.117 mag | 22.8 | 26.1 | 24.2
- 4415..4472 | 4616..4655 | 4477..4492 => -0.118 mag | 22.9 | 27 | 28.9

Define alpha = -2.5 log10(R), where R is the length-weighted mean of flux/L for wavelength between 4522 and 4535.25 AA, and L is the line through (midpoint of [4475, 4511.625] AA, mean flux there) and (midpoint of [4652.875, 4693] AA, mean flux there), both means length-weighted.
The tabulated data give 0.100 mag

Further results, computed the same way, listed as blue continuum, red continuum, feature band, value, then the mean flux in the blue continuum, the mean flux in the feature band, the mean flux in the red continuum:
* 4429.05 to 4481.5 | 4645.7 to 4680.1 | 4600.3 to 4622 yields -0.048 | 23.7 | 28.7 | 28.7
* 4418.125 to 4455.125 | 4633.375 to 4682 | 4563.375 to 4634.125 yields -0.044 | 23.7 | 28.7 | 28.9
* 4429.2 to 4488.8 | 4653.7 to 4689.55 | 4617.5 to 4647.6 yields -0.049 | 24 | 29.3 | 28.9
